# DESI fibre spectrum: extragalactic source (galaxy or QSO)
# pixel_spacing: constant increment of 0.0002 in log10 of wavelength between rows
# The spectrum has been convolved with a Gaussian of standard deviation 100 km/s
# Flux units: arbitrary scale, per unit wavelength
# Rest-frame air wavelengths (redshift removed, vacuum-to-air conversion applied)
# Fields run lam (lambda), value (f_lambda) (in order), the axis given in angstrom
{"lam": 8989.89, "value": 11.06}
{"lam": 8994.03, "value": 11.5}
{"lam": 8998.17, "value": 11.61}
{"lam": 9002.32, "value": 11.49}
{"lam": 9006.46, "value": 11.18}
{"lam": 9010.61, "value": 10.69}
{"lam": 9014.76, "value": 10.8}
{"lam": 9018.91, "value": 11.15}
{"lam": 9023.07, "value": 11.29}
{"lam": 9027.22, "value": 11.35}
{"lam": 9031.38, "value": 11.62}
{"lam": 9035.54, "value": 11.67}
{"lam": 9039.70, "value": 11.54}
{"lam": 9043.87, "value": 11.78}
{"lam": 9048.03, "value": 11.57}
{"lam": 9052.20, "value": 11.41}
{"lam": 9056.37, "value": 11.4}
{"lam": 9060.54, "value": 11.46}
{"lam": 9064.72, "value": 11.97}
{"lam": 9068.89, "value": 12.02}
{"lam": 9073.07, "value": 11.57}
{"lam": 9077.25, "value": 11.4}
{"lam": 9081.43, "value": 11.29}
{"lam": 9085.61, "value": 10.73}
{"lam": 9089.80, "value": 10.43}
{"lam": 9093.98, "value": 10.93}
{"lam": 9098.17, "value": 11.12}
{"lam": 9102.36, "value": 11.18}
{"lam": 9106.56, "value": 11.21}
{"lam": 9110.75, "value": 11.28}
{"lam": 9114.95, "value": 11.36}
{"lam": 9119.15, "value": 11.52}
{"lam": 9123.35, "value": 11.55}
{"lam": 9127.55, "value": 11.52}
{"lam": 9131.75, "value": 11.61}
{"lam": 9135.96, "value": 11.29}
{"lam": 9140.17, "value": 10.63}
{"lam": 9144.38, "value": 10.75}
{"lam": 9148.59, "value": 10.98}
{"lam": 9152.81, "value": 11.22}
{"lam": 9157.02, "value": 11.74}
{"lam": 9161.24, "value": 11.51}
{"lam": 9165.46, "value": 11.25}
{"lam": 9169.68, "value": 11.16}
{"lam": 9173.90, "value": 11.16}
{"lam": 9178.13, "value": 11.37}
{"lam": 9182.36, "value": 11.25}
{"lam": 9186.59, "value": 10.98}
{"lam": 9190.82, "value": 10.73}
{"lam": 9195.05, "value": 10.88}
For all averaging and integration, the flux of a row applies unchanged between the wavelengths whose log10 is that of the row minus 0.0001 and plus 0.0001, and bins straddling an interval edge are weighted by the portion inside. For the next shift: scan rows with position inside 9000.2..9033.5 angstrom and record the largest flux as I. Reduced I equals 11.62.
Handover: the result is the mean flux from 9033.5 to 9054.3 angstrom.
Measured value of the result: 11.6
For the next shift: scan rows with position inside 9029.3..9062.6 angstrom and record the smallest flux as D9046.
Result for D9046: 11.4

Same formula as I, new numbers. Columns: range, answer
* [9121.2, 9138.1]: 11.61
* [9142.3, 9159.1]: 11.74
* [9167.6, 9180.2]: 11.37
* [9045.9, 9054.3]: 11.57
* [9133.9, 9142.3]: 11.29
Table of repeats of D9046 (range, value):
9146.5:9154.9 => 10.98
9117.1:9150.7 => 10.63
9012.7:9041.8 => 10.8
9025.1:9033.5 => 11.35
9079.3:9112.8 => 10.43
